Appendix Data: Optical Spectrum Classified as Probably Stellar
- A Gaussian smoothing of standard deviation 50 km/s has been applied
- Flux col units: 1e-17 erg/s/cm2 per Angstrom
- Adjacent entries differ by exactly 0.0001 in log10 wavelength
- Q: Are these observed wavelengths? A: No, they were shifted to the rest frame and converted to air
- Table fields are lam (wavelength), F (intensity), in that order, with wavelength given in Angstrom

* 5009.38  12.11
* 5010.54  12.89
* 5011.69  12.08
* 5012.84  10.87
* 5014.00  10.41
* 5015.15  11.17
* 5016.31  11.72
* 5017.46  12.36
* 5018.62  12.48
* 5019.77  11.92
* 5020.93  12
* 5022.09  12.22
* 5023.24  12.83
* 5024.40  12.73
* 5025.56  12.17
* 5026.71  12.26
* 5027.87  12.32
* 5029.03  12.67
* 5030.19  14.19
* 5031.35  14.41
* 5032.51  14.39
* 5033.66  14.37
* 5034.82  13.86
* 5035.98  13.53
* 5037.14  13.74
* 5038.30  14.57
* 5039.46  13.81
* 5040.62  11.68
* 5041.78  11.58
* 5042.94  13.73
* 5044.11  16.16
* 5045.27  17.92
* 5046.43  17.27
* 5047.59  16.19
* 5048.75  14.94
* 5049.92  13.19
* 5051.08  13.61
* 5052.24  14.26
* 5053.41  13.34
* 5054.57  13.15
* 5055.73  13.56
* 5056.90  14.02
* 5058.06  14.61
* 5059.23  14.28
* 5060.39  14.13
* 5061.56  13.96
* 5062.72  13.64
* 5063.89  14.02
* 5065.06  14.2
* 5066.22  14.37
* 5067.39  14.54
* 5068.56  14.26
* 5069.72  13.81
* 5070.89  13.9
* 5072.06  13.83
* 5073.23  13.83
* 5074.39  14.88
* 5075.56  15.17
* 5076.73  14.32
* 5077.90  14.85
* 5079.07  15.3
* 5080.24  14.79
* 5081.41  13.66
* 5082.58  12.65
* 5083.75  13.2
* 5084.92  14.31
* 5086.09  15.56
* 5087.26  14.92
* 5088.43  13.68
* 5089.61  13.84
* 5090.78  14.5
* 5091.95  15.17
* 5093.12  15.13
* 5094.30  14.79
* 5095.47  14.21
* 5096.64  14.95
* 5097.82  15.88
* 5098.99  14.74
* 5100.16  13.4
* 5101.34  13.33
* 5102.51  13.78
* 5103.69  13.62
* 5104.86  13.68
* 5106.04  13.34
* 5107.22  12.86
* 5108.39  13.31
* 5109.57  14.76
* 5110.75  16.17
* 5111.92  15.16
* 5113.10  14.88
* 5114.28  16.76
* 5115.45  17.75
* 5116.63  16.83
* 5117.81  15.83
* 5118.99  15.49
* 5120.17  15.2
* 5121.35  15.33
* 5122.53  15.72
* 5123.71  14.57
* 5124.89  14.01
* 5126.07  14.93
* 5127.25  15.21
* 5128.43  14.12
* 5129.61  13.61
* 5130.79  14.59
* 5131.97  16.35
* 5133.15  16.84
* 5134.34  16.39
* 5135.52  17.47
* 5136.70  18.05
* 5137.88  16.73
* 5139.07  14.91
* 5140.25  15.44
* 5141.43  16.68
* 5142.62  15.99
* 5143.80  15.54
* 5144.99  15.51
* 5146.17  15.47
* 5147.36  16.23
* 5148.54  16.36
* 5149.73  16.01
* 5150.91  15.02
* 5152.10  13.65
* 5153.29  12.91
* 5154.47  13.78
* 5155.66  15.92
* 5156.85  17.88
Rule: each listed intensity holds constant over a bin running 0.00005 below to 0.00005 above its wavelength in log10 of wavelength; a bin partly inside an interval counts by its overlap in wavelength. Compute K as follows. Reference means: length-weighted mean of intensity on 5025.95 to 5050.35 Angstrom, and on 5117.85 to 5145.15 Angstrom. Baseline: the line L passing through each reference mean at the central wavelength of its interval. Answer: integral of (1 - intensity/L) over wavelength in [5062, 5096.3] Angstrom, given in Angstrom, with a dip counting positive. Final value 1.0 Angstrom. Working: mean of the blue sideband 14.1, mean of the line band 14.3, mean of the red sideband 15.6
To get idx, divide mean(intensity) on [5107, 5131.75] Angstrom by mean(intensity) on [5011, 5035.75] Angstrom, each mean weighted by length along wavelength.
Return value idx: 1.2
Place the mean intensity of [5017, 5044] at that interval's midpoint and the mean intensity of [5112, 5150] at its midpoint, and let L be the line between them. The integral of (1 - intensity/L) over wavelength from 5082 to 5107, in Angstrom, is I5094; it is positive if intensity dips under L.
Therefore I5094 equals 1.0 Angstrom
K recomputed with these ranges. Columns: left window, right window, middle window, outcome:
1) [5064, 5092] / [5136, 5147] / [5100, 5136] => 0.9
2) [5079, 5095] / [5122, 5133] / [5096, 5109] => 0.6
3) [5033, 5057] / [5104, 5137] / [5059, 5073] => 0.4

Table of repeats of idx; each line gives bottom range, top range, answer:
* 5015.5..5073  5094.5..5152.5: 1.11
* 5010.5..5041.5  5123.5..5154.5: 1.22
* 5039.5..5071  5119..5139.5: 1.09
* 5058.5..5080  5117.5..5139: 1.09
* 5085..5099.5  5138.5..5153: 1.05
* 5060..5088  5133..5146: 1.14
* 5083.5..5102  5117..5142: 1.08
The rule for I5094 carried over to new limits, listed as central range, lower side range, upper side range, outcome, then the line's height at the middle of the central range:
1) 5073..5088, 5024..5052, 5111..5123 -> 0.6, 15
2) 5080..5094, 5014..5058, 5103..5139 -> 0.3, 14.6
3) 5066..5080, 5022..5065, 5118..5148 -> 0.0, 14.5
